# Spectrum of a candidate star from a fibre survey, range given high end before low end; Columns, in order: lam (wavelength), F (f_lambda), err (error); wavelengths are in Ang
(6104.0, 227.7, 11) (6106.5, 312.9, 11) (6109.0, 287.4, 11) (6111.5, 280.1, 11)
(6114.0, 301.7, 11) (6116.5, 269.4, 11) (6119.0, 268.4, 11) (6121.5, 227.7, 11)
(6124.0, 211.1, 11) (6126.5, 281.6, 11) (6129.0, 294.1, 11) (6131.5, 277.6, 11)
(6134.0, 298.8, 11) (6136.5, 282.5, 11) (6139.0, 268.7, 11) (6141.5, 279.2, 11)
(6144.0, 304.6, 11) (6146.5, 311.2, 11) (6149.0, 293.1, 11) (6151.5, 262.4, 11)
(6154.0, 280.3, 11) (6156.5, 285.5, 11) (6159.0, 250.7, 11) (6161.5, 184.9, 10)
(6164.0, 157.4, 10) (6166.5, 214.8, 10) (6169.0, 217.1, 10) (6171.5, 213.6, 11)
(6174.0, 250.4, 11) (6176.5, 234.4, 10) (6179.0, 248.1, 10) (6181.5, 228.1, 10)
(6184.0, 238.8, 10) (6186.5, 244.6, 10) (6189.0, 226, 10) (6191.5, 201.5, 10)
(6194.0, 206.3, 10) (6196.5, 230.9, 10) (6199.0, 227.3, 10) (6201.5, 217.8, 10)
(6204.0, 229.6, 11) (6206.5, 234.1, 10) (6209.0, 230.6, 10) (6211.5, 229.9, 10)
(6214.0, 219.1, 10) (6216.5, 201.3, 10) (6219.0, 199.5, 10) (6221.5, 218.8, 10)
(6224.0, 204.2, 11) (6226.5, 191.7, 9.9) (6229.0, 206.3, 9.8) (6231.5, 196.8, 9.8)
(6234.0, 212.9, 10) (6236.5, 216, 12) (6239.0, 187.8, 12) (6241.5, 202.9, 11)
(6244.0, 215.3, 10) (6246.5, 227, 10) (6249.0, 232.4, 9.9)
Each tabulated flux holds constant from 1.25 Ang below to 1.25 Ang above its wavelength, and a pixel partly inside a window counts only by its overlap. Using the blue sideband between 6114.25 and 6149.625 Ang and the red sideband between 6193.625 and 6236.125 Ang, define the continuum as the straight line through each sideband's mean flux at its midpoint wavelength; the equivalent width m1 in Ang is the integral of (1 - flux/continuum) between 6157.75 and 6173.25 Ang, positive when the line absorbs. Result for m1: 2.7 Ang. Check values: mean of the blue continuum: 277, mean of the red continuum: 215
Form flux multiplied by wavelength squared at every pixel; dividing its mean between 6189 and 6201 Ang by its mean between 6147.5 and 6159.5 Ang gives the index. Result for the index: 0.8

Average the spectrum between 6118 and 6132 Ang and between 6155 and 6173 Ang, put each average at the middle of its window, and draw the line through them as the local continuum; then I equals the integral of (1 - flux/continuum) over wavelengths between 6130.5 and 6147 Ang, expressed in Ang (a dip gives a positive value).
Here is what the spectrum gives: -2.9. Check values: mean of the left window 259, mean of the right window 219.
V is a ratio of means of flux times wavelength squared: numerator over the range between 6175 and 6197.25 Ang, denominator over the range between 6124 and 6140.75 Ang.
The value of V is 0.8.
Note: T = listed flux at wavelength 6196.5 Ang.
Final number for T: 230.9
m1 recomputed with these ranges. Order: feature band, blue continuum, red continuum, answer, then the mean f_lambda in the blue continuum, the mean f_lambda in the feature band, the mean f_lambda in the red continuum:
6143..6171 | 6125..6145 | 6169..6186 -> 1.1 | 285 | 250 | 235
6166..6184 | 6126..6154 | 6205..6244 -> 1.7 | 287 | 231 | 210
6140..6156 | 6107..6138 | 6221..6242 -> -1.9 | 274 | 288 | 204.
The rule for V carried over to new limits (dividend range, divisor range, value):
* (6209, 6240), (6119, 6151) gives 0.77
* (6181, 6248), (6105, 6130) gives 0.82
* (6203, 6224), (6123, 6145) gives 0.81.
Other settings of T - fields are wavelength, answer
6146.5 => 311.2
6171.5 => 213.6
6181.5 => 228.1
